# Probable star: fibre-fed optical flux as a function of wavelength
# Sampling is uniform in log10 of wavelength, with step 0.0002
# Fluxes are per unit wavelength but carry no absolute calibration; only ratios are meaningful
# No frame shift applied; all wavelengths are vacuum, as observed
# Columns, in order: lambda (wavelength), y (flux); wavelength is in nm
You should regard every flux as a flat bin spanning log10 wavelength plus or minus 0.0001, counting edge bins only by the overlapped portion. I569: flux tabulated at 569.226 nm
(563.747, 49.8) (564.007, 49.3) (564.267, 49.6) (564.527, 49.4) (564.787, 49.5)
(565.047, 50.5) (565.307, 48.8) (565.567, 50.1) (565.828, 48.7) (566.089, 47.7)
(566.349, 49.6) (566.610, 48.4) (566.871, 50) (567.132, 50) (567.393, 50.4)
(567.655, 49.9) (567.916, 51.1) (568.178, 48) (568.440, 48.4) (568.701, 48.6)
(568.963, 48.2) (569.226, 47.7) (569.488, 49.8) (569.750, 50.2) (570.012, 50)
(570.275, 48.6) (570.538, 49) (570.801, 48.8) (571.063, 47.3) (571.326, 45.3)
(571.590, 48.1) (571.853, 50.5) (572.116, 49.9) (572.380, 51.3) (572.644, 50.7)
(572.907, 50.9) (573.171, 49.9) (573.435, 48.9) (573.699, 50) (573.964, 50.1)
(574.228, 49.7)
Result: 47.7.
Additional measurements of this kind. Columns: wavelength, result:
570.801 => 48.8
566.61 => 48.4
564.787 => 49.5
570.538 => 49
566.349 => 49.6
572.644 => 50.7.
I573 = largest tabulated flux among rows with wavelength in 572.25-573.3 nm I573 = 51.3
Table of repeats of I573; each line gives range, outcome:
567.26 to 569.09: 51.1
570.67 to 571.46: 48.8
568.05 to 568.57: 48.4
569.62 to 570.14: 50.2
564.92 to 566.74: 50.5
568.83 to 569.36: 48.2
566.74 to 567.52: 50.4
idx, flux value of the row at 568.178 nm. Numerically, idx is 48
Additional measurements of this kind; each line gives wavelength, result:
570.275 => 48.6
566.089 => 47.7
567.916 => 51.1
